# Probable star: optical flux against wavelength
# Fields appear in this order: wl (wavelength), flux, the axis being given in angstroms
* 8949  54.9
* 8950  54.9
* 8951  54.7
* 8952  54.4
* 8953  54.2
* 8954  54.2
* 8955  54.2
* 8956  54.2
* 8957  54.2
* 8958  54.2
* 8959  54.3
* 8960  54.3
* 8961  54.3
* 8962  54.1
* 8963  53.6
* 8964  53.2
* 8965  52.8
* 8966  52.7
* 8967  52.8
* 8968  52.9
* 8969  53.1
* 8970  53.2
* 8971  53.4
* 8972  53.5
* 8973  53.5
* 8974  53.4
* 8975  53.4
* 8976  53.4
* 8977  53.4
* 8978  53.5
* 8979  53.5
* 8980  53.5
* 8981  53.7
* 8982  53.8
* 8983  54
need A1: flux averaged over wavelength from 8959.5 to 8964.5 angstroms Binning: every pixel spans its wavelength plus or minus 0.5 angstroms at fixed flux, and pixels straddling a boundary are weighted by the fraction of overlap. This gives 53.9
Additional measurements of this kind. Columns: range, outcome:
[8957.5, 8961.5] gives 54.3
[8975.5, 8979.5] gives 53.5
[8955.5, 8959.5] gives 54.2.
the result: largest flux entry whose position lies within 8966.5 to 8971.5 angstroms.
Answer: 53.4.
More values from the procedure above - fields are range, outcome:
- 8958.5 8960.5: 54.3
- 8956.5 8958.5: 54.2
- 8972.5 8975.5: 53.5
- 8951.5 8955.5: 54.4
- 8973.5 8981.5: 53.7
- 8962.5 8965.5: 53.6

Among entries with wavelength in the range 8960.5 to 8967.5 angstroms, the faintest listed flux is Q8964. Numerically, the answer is 52.7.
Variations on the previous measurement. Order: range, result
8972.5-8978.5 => 53.4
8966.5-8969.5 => 52.8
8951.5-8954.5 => 54.2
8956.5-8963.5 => 53.6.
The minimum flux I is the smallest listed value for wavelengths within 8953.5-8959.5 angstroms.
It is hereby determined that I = 54.2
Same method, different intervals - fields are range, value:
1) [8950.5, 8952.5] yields 54.4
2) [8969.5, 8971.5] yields 53.2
